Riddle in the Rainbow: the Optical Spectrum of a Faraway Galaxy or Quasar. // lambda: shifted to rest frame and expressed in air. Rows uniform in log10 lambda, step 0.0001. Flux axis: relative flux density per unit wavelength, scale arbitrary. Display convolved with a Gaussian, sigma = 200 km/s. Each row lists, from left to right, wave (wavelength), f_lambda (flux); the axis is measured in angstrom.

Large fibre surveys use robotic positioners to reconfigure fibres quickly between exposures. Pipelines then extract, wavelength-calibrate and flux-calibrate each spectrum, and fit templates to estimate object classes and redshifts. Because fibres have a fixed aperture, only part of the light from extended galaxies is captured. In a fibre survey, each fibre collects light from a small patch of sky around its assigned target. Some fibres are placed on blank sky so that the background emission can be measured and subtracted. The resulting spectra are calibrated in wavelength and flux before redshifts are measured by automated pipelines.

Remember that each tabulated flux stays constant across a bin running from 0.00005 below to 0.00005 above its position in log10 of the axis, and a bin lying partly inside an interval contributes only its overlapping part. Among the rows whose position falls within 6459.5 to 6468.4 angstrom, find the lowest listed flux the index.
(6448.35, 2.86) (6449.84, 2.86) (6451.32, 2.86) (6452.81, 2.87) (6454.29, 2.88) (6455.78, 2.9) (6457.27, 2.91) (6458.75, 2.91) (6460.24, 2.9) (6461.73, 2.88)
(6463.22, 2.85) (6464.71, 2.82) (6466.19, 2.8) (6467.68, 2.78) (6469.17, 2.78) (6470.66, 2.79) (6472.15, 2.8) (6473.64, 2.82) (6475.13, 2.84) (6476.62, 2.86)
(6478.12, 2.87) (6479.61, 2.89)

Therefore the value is 2.78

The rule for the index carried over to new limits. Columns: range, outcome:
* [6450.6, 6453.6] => 2.86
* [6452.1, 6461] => 2.87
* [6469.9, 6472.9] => 2.79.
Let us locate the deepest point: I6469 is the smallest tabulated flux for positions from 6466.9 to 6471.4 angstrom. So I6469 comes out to 2.78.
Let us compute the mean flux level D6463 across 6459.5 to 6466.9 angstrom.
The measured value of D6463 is 2.85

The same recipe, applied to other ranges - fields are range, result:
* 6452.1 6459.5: 2.9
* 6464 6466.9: 2.82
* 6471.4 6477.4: 2.83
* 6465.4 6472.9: 2.79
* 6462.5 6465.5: 2.84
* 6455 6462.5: 2.9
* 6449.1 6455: 2.87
